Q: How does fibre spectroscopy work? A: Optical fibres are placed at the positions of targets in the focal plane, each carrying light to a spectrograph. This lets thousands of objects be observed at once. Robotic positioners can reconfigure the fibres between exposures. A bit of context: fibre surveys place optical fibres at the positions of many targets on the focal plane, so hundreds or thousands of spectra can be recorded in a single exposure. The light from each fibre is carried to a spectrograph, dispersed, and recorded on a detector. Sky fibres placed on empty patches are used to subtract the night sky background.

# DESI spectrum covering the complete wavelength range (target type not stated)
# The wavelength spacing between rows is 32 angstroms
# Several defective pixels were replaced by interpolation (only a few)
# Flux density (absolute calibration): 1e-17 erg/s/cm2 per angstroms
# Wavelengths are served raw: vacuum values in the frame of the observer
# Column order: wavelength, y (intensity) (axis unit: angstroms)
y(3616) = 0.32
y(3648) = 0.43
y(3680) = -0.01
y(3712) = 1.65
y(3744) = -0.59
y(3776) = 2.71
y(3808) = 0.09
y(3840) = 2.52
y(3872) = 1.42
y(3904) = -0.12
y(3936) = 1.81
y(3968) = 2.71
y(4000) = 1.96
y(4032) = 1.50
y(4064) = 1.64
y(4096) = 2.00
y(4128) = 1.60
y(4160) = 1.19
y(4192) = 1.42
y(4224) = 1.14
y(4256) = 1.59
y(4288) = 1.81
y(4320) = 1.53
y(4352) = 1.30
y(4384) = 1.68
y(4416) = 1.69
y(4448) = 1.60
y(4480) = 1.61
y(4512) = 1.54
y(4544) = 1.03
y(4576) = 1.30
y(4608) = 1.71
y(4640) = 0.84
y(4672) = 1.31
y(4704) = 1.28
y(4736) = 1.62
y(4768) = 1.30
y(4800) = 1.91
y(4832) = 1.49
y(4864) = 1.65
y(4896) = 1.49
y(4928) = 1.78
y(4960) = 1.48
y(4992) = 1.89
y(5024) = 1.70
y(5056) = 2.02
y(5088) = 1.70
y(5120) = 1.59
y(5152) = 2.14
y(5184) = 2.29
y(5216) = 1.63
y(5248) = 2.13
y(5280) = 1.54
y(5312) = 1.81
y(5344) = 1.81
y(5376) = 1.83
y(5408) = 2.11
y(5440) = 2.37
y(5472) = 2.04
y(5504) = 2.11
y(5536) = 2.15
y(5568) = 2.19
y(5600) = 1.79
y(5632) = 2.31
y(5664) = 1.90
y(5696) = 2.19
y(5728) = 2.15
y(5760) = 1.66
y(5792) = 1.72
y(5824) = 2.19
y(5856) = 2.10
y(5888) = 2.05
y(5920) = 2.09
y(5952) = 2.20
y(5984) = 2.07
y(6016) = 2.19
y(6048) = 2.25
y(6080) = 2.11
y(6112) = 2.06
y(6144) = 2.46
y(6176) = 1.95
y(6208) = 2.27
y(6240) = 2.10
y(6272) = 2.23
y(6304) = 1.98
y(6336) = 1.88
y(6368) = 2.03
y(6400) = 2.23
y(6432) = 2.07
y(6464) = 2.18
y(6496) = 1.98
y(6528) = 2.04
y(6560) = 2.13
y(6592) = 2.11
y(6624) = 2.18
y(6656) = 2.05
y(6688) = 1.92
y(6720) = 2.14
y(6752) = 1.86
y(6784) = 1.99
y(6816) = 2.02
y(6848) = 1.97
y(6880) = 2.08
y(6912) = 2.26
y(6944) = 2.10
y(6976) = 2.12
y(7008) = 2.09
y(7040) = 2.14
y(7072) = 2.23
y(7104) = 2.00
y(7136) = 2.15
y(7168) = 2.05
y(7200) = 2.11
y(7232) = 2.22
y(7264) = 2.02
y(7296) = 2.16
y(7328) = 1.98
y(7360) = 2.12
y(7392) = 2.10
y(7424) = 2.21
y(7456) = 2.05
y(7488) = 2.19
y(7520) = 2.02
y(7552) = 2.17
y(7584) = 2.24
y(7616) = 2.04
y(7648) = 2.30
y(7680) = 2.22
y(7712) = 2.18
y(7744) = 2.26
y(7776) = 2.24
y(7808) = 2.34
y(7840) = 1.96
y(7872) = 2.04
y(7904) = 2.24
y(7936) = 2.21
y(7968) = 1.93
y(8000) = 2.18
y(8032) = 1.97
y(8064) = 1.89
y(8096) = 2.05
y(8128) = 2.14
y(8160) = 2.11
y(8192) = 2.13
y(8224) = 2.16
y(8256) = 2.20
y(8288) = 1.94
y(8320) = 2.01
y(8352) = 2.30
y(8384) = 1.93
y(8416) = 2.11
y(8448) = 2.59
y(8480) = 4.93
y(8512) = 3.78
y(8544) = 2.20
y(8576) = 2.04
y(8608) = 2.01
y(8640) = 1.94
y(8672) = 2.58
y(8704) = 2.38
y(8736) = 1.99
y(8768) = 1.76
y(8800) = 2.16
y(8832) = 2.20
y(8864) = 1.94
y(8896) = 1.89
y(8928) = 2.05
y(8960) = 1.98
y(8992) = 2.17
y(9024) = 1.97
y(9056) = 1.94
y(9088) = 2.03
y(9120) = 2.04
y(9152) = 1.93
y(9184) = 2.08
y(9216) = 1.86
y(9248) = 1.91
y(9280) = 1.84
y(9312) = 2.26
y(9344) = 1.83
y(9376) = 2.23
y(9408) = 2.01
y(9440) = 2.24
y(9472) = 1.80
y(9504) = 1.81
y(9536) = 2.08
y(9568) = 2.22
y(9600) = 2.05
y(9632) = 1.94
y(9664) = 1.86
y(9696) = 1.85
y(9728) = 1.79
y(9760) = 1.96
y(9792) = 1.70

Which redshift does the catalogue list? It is 0.291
